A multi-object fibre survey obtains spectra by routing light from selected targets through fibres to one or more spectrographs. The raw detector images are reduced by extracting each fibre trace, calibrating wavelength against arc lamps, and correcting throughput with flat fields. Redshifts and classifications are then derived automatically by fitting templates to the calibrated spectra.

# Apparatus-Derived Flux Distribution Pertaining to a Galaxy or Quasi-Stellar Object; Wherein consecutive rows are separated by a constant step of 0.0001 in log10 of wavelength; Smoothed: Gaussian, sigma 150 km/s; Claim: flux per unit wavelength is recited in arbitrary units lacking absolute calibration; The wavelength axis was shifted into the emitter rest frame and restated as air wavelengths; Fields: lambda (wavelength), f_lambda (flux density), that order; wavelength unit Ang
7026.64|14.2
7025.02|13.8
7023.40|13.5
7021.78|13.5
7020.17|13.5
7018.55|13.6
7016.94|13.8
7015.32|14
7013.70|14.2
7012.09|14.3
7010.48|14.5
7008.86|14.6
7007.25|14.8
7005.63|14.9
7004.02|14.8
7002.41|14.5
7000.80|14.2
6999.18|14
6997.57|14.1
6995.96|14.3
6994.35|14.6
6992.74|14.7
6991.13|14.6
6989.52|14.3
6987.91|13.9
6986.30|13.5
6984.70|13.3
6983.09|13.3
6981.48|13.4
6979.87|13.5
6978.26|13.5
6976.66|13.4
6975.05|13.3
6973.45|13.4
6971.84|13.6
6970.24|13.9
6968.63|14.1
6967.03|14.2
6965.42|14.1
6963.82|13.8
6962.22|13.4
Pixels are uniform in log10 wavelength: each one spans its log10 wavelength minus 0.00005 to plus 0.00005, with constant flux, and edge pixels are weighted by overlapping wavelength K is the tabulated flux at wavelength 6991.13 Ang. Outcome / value 14.6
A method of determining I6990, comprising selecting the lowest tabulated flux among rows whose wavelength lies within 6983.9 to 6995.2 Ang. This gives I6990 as 13.3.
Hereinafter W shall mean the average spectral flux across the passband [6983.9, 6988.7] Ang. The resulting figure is 13.6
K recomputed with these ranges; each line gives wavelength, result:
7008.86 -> 14.6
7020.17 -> 13.5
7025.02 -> 13.8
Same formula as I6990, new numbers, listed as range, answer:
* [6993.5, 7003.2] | 14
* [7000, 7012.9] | 14.2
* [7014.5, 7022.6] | 13.5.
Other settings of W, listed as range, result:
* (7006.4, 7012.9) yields 14.6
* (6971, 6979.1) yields 13.5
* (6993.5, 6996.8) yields 14.5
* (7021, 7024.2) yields 13.5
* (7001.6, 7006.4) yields 14.8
